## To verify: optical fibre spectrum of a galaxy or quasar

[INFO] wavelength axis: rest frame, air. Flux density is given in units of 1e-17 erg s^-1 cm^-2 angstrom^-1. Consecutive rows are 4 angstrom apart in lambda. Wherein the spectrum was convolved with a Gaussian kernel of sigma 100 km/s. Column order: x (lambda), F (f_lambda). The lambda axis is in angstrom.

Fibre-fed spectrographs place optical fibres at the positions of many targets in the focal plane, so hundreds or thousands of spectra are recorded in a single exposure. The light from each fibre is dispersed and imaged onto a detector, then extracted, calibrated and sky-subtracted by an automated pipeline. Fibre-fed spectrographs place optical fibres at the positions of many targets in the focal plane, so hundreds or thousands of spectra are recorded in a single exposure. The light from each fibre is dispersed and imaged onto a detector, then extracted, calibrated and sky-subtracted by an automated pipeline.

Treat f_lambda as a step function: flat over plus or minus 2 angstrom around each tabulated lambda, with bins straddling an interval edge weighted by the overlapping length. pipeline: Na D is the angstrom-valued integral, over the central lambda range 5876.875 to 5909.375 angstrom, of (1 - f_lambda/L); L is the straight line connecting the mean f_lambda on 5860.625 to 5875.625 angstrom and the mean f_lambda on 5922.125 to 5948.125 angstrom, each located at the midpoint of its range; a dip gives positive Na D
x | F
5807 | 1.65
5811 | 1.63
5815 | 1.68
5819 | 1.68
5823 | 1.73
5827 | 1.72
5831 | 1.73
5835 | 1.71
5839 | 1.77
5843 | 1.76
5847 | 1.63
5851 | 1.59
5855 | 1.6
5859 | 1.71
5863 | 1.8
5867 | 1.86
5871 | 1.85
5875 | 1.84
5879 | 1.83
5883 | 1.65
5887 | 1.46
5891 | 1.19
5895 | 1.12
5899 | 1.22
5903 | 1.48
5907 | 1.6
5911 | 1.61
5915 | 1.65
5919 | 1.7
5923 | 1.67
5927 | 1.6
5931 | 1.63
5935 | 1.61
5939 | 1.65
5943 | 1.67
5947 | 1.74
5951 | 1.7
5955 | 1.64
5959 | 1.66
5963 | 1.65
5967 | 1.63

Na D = 5.87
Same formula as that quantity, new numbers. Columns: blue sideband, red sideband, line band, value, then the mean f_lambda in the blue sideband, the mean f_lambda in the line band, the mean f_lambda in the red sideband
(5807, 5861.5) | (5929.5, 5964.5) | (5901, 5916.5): 0.8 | 1.69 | 1.58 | 1.66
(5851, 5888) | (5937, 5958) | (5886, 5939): 6.0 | 1.73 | 1.51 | 1.68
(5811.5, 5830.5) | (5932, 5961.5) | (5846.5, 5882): -1.3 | 1.7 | 1.75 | 1.67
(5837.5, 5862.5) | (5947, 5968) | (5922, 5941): 0.4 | 1.68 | 1.63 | 1.67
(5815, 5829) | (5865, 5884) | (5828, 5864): 1.2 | 1.71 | 1.7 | 1.81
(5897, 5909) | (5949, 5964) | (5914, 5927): -1.3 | 1.43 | 1.66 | 1.66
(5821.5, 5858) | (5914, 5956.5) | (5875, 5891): 0.6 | 1.69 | 1.61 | 1.66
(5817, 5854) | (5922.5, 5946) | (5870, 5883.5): -1.0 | 1.7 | 1.8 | 1.64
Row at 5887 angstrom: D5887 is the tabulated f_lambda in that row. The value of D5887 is 1.46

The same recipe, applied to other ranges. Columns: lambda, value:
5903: 1.48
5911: 1.61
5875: 1.84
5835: 1.71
